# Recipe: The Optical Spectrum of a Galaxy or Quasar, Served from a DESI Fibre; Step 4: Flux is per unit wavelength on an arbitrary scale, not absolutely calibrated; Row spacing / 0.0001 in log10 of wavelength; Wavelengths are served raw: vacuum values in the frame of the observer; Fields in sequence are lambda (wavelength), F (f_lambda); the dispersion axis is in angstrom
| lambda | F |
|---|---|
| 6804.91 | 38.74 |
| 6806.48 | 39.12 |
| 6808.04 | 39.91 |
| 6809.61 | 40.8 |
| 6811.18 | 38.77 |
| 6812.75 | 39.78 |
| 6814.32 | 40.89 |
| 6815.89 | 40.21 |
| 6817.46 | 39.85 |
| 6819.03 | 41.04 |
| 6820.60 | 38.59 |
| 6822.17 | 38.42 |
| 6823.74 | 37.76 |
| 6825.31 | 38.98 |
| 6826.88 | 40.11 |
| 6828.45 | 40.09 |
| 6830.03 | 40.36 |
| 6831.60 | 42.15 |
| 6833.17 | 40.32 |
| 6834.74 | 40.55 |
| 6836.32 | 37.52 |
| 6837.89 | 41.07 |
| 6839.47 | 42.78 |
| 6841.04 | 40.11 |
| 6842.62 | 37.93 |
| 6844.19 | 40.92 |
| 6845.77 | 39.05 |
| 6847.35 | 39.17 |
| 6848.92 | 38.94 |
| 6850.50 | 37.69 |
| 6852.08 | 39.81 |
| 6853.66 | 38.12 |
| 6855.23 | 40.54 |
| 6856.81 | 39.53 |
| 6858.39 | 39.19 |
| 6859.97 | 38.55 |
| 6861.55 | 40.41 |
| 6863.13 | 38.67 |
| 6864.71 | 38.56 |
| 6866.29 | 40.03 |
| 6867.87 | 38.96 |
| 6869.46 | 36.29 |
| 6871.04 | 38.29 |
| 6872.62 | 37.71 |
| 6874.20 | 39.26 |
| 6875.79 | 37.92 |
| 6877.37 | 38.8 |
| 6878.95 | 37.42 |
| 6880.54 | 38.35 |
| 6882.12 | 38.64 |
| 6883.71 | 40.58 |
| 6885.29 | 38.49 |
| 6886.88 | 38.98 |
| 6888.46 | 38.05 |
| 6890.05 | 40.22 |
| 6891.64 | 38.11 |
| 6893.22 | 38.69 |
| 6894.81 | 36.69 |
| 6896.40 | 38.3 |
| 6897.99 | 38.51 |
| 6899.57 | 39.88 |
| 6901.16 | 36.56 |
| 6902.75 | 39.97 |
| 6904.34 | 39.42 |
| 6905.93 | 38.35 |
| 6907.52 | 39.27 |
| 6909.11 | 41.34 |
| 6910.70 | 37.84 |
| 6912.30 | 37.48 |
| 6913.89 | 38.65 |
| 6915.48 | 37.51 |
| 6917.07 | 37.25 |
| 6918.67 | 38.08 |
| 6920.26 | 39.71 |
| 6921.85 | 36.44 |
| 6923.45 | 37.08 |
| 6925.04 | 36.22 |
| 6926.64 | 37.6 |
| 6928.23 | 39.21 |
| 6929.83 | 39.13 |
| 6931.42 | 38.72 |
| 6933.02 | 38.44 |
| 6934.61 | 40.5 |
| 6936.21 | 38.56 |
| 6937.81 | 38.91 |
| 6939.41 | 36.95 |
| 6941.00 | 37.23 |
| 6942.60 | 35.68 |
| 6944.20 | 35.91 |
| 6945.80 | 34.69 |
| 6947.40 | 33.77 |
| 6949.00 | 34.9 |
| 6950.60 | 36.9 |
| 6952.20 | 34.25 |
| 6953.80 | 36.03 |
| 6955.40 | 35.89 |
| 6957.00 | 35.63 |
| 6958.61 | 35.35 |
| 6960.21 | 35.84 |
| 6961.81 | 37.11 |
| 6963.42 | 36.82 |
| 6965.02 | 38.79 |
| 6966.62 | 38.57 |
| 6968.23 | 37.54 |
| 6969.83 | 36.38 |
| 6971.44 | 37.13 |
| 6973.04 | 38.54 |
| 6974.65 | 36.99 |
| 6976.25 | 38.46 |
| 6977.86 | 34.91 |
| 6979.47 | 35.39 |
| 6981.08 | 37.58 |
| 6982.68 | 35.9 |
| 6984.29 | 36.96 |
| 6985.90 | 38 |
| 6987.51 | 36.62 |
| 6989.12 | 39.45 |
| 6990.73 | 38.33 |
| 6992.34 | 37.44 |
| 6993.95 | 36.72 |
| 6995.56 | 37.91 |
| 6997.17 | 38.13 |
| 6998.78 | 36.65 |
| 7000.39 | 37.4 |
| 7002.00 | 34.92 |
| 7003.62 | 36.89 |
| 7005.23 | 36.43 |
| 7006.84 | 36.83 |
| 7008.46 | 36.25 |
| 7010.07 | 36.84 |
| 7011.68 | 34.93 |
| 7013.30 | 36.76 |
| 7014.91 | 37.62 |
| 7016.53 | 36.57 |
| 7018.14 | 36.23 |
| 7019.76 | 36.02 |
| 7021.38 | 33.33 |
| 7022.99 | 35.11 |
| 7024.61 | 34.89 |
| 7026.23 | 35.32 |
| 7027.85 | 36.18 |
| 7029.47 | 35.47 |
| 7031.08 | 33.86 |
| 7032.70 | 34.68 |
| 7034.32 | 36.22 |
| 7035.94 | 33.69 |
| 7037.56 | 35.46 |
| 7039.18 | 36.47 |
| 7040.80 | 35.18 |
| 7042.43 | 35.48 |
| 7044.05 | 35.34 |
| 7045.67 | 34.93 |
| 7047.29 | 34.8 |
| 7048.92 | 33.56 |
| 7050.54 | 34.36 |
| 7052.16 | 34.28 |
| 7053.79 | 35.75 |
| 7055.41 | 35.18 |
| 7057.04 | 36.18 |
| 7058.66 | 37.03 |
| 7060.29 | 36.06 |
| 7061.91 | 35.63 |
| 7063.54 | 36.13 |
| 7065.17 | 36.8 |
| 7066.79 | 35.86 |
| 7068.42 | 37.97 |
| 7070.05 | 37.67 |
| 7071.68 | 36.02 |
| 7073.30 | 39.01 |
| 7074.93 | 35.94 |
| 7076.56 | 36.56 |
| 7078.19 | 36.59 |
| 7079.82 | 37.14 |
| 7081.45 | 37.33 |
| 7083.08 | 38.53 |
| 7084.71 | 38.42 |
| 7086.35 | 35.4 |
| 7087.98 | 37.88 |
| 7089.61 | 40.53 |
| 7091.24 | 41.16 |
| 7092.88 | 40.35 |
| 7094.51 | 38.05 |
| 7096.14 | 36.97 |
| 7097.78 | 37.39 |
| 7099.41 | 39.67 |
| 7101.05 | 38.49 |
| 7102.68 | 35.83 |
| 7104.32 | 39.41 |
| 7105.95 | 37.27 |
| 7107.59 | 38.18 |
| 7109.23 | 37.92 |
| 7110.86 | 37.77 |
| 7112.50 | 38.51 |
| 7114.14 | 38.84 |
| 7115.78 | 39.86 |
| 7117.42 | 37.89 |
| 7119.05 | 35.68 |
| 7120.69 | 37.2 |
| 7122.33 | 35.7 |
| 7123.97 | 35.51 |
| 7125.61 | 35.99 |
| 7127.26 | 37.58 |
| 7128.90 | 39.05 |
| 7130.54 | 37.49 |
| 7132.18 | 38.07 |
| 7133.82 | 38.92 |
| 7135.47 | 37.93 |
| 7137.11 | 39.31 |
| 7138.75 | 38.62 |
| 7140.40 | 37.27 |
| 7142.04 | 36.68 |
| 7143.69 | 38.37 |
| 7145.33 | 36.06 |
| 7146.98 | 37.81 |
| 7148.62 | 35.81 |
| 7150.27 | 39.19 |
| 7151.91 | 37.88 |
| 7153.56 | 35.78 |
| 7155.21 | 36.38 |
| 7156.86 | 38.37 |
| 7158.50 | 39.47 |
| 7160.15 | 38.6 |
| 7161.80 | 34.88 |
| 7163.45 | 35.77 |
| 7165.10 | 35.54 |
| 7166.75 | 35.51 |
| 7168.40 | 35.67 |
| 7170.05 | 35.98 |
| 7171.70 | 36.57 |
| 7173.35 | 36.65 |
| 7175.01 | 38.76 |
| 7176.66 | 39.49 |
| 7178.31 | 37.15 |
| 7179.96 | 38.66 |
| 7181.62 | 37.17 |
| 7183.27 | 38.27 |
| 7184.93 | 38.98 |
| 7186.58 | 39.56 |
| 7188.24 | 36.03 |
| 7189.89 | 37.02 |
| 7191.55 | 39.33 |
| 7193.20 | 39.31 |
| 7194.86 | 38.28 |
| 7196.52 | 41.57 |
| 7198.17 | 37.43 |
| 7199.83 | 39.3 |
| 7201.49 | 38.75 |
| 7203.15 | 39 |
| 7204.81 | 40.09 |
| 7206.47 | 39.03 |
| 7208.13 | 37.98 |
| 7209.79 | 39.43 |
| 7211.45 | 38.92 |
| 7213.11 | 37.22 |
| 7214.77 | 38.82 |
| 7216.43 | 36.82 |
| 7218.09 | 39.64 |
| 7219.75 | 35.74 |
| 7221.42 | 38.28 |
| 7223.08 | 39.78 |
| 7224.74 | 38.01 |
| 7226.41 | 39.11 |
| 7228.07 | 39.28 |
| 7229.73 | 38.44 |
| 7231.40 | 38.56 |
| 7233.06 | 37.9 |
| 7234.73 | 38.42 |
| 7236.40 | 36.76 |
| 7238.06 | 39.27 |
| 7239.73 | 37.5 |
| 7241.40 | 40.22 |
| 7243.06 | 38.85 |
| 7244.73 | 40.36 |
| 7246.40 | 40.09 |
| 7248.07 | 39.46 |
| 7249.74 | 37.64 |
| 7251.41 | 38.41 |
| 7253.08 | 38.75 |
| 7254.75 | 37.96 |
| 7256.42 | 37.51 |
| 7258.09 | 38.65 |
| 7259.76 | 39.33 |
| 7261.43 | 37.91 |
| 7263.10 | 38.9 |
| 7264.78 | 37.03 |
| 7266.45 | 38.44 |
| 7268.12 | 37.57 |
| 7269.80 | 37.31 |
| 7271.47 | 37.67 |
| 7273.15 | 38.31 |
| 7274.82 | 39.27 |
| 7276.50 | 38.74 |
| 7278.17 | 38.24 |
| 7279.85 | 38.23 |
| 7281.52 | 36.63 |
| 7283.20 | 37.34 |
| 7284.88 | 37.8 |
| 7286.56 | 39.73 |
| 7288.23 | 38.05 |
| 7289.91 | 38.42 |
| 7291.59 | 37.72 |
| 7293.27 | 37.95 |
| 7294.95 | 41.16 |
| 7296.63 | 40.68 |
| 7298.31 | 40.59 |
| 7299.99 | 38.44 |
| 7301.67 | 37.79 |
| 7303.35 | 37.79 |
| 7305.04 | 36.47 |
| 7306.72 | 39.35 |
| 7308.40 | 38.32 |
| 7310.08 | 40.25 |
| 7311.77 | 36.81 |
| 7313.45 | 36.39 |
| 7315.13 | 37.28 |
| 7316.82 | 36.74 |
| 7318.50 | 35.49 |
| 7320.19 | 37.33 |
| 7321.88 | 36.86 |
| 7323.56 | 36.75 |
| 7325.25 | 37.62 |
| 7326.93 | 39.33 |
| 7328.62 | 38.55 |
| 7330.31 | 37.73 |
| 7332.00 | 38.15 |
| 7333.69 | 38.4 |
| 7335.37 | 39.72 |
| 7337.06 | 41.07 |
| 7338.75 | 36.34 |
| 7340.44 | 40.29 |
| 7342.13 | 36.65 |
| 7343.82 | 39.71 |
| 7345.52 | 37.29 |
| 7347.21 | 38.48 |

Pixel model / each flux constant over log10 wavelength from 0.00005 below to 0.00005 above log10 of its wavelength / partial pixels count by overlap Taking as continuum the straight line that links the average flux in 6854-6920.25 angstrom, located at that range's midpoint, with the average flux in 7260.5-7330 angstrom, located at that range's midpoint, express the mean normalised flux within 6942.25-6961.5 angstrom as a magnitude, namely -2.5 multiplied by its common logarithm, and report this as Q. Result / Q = 0.09 mag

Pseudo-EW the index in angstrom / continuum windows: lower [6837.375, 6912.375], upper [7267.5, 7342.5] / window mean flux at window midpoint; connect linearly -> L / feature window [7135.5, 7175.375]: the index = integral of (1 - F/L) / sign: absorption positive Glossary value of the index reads 1.4 angstrom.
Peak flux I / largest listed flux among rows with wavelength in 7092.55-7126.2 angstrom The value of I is 40.35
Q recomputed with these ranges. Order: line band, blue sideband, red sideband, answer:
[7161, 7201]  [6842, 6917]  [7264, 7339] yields 0.02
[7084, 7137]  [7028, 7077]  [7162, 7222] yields -0.04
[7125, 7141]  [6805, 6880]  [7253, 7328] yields 0.01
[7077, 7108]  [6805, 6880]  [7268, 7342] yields 0.02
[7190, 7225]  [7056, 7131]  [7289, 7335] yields -0.02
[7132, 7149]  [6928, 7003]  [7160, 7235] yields 0.00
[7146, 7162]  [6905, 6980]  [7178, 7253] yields 0.02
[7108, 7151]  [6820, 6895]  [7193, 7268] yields 0.03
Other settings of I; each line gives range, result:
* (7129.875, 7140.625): 39.31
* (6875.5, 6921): 41.34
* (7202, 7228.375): 40.09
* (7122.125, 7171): 39.47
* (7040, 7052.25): 35.48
